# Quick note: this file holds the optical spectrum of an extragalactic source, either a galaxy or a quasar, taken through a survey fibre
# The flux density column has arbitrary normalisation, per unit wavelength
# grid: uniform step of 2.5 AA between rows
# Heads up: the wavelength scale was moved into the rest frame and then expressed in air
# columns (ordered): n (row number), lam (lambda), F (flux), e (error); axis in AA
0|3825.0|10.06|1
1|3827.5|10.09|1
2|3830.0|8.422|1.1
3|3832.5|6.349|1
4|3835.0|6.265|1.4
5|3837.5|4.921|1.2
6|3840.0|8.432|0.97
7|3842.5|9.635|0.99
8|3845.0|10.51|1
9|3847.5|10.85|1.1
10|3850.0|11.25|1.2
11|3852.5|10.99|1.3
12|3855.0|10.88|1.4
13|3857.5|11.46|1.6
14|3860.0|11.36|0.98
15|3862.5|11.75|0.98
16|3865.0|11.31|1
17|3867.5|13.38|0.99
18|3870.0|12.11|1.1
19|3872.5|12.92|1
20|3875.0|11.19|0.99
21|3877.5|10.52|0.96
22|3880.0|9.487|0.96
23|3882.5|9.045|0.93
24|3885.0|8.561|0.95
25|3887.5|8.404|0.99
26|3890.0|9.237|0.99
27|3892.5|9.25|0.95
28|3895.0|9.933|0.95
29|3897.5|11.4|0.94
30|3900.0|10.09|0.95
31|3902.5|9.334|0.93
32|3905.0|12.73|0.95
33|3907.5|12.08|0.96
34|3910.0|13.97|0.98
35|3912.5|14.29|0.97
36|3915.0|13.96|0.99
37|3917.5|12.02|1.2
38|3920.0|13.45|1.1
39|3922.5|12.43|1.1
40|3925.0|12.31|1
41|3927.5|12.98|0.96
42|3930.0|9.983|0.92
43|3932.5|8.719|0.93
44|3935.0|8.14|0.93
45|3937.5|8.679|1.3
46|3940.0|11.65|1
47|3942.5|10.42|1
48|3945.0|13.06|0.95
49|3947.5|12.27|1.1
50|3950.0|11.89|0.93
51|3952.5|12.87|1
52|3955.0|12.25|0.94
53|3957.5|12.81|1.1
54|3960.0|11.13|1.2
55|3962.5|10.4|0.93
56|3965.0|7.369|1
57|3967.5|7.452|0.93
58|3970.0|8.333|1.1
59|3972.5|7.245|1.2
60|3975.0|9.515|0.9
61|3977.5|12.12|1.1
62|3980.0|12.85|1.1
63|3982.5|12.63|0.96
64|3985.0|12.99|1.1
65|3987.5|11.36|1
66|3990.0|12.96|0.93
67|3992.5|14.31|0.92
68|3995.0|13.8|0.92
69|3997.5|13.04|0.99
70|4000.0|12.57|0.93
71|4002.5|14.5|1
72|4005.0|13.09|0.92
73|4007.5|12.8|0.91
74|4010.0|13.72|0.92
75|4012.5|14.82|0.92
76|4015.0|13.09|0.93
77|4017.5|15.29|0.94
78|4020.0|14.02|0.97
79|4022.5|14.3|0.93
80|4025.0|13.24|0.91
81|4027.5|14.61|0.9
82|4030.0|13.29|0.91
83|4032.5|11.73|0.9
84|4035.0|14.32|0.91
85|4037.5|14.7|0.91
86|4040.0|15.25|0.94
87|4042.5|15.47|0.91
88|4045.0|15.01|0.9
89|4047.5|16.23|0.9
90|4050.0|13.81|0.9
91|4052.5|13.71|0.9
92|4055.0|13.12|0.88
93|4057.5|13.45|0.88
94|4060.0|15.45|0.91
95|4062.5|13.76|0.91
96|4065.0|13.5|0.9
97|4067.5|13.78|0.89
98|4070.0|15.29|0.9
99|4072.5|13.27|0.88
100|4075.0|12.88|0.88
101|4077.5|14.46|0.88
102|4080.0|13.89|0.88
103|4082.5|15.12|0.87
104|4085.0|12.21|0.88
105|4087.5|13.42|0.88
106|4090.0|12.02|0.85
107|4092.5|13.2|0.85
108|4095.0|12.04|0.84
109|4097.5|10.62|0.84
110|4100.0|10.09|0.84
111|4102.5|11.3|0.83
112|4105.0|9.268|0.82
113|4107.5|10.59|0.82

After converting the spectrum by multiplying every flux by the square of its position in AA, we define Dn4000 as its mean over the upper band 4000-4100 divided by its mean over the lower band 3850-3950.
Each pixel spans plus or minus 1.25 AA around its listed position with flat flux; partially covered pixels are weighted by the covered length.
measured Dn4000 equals 1.3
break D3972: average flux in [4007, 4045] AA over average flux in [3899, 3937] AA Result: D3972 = 1.20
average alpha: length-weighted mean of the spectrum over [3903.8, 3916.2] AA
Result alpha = 13.4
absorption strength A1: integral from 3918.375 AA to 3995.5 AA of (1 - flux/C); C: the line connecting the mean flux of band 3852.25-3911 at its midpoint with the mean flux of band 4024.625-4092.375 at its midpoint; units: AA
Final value 6.1 AA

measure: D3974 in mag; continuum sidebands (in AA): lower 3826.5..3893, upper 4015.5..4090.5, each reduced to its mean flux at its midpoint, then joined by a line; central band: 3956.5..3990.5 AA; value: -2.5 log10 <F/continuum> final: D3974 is 0.17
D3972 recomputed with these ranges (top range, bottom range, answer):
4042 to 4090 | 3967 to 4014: 1.15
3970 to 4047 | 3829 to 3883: 1.30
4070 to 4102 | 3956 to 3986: 1.23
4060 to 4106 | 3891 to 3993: 1.14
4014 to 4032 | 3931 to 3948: 1.34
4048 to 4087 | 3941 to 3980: 1.30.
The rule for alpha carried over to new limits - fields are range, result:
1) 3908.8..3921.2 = 13.5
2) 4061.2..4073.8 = 13.9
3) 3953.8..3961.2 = 12.1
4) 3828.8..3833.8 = 7.36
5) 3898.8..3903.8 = 9.74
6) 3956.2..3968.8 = 9.84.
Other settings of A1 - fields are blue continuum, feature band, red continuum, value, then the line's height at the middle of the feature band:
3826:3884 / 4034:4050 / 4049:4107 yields -3.2 AA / 12.5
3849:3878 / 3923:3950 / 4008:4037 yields 3.7 AA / 12.6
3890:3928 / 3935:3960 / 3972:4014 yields 1.5 AA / 12.3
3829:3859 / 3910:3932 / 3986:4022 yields -2.6 AA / 11.3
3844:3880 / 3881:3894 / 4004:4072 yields 3.2 AA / 11.8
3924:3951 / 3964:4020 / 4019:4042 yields 2.7 AA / 12.7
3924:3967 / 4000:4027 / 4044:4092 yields -2.7 AA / 12.6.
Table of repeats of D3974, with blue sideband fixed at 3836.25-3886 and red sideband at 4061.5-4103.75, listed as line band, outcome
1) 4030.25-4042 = -0.13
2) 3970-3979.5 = 0.21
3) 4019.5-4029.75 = -0.13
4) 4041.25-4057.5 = -0.15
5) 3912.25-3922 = -0.19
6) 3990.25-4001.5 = -0.12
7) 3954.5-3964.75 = 0.04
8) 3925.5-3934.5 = 0.08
